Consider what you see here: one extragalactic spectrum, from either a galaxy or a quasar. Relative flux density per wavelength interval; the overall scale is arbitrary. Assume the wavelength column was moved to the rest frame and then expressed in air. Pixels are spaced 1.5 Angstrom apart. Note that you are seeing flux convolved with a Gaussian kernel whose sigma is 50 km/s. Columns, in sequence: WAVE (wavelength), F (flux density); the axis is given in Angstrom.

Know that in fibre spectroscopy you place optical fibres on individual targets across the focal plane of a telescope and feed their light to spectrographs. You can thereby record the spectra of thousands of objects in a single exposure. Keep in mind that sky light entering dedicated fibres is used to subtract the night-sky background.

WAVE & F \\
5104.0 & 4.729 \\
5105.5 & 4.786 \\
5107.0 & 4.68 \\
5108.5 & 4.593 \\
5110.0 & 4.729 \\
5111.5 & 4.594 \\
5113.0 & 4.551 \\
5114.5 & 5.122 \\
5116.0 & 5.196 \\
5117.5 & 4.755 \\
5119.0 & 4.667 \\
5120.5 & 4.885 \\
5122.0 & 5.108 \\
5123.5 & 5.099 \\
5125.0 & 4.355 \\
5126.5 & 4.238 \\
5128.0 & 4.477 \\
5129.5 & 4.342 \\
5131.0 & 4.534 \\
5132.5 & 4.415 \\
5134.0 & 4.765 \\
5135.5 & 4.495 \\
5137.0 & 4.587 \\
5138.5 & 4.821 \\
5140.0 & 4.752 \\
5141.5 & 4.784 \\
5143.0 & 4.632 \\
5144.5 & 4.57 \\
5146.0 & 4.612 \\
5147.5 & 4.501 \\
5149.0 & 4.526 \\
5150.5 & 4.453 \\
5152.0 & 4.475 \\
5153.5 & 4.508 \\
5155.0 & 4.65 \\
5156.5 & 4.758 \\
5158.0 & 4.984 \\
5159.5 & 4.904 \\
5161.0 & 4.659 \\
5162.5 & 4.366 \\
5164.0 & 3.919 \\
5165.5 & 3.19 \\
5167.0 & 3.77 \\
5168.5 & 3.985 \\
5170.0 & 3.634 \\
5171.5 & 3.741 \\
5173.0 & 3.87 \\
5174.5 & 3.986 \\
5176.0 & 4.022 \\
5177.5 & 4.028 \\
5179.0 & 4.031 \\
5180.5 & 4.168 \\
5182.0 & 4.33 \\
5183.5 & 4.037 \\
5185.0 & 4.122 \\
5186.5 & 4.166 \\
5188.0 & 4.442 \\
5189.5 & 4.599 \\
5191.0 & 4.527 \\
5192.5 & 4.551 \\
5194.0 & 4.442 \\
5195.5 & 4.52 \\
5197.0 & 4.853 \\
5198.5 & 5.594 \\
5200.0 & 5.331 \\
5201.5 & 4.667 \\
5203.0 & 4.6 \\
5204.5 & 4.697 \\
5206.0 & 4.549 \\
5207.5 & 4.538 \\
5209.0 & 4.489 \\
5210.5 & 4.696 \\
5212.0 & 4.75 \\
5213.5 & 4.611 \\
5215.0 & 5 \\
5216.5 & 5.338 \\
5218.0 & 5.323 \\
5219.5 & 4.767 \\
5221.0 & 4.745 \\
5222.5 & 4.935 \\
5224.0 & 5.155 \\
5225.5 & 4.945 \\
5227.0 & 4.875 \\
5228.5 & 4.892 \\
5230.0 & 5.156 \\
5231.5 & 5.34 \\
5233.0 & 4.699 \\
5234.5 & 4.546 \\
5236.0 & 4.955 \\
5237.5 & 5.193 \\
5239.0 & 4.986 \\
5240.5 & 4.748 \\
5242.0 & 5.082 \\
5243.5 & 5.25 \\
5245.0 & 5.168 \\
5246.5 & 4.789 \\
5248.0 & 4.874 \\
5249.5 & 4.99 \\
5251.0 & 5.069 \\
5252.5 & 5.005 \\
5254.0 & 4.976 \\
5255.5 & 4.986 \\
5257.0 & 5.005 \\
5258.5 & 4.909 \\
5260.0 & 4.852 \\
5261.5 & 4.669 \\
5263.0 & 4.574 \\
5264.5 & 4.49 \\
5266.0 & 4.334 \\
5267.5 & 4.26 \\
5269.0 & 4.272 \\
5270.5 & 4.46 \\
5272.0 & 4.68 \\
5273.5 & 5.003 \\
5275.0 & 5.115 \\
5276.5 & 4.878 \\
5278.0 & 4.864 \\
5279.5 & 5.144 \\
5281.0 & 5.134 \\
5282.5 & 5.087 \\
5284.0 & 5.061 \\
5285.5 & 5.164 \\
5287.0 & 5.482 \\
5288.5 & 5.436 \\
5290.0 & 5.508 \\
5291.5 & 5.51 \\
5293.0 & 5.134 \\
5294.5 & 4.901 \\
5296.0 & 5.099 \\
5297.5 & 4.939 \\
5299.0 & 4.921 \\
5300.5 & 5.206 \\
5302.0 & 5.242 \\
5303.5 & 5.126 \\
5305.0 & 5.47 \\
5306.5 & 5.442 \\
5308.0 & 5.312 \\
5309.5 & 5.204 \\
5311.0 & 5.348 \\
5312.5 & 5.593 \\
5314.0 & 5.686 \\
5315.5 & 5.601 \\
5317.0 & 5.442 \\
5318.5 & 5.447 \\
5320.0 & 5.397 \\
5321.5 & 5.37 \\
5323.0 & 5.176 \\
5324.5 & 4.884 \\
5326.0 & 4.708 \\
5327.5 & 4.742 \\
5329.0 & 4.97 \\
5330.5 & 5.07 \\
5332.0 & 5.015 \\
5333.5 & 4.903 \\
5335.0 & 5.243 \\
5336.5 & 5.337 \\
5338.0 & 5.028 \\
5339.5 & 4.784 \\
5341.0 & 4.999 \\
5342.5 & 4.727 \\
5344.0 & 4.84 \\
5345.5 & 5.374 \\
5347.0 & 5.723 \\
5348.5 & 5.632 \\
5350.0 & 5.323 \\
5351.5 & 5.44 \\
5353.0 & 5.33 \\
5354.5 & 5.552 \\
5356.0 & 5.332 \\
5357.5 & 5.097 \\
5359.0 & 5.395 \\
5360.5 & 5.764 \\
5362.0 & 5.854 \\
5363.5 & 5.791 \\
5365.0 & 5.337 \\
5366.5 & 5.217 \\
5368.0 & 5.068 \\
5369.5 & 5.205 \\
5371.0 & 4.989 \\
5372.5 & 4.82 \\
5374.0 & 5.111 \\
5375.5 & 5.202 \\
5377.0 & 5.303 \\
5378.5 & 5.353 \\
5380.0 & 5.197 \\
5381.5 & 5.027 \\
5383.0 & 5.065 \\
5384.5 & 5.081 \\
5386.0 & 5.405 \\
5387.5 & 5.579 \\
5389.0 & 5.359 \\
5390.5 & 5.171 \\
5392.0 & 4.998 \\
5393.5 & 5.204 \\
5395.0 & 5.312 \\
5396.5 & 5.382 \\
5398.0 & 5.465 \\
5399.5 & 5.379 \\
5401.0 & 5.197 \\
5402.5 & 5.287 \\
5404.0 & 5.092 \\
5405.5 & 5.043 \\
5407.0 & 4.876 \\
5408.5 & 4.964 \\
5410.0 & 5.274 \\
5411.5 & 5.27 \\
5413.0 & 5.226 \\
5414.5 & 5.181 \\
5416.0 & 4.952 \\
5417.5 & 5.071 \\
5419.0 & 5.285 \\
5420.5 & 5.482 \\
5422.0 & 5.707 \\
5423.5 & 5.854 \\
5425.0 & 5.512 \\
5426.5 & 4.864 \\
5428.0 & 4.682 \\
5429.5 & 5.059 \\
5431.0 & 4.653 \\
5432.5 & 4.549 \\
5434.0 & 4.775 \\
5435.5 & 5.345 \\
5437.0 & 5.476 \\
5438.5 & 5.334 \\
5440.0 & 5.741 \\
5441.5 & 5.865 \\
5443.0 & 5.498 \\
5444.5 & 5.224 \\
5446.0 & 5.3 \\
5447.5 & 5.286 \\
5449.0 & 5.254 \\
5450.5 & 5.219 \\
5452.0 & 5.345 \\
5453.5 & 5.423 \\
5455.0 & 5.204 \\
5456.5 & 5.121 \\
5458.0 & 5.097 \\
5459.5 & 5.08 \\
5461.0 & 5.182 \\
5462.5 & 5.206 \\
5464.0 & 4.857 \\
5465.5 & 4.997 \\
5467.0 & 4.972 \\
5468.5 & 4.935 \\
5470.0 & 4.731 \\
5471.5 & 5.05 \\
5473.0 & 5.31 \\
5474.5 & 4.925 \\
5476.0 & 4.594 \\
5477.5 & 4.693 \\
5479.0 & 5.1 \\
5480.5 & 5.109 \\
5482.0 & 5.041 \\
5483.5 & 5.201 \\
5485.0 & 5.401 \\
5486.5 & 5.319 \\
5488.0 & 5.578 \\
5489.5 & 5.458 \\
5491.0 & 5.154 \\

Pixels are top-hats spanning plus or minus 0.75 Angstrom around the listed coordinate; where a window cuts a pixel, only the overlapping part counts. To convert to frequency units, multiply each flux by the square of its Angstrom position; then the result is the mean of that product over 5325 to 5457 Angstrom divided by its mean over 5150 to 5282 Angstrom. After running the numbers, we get 1.20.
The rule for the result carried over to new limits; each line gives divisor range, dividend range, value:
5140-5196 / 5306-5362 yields 1.30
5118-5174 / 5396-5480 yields 1.29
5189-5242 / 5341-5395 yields 1.15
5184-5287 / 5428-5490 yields 1.16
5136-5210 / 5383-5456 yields 1.30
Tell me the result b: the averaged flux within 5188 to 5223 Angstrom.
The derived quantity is 4.78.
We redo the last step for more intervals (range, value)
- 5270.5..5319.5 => 5.21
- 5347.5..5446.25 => 5.26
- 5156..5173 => 4.15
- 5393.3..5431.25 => 5.21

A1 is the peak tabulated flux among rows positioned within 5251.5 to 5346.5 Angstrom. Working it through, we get 5.686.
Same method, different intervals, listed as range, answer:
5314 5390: 5.854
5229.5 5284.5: 5.34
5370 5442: 5.865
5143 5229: 5.594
